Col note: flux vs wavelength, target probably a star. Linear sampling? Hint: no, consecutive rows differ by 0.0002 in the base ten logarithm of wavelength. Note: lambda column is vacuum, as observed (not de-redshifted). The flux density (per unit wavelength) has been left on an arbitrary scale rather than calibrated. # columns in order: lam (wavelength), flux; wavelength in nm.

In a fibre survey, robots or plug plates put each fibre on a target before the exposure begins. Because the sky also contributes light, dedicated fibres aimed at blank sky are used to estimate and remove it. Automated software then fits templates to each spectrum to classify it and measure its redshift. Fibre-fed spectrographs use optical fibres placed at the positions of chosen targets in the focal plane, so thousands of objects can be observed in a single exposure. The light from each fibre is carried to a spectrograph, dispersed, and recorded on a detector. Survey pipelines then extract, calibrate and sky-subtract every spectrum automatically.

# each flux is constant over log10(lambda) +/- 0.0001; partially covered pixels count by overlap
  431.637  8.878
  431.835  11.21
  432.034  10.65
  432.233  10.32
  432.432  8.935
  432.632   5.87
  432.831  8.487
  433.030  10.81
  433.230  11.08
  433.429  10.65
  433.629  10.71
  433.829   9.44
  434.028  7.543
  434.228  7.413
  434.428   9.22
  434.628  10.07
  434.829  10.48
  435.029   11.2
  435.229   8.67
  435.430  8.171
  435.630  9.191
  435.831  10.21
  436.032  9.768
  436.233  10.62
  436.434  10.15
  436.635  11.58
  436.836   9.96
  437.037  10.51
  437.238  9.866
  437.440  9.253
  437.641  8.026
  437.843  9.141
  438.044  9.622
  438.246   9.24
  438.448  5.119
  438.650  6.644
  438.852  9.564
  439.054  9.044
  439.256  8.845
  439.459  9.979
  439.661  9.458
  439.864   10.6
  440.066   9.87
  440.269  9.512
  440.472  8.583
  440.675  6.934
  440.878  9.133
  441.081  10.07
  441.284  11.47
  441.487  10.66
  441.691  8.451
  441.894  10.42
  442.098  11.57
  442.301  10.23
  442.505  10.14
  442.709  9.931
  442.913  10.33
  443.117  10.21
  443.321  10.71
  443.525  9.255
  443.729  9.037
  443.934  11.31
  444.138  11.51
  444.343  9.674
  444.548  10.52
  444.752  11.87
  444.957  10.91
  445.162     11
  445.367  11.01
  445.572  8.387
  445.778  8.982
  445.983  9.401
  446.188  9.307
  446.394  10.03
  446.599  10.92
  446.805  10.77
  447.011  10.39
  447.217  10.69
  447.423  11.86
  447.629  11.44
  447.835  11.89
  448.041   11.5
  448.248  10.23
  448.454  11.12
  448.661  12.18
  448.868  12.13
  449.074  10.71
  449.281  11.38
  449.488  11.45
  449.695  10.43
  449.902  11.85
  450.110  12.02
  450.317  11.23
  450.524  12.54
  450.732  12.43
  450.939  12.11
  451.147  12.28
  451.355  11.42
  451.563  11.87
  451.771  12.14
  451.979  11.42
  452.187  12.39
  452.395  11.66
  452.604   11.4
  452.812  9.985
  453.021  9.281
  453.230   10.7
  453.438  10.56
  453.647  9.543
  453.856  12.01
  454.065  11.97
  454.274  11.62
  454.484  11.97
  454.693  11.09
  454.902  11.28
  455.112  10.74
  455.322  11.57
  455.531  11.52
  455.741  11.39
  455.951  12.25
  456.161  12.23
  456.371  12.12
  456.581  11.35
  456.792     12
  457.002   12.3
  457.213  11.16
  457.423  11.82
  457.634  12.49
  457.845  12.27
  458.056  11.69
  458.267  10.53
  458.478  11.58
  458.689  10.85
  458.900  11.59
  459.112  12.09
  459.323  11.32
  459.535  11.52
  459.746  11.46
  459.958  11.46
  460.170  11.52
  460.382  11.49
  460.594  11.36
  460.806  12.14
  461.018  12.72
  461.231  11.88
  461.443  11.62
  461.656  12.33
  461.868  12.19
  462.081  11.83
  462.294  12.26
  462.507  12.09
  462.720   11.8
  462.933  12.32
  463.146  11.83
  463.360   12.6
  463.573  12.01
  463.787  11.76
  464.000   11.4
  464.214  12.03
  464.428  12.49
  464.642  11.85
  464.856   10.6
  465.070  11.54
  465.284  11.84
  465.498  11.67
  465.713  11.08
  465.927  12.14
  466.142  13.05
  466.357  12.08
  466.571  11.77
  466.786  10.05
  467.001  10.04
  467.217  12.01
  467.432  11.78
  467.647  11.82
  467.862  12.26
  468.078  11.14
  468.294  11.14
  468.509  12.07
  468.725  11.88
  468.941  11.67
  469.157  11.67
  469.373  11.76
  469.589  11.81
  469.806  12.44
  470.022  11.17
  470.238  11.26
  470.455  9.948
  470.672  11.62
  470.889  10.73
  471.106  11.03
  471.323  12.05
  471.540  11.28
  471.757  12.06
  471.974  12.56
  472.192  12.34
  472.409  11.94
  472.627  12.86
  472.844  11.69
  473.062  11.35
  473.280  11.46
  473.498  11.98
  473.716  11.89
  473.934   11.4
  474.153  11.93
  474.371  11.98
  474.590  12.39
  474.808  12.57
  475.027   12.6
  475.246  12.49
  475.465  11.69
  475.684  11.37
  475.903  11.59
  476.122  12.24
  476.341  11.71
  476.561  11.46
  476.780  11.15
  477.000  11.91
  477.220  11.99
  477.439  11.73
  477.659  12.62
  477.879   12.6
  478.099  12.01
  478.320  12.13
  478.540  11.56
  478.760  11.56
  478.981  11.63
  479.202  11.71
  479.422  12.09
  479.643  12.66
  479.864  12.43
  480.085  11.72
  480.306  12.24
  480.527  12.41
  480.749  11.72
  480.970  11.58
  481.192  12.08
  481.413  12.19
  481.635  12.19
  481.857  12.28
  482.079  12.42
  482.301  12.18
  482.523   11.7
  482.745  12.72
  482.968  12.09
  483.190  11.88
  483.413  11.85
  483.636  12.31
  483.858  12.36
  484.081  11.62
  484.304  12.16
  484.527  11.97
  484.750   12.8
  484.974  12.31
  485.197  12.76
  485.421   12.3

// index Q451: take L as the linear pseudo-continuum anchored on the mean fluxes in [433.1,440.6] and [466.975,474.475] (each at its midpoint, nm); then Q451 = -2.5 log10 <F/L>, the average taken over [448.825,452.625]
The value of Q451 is -0.14 mag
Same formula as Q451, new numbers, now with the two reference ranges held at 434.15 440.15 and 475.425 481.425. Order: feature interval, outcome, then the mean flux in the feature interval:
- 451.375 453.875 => -0.07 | 11.1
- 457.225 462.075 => -0.09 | 11.7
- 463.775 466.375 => -0.07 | 11.8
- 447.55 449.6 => -0.13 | 11.4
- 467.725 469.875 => -0.04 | 11.8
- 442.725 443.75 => -0.02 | 9.98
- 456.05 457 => -0.13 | 12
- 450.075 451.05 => -0.18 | 12.1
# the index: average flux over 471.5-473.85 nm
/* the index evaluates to 12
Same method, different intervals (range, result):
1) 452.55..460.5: 11.4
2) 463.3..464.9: 11.9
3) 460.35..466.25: 11.9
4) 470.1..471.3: 11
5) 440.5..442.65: 9.86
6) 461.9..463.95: 12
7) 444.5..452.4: 11.2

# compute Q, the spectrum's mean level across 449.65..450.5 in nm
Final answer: 11.6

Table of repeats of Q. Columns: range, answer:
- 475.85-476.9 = 11.6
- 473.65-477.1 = 11.9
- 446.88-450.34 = 11.3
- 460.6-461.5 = 12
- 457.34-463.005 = 11.8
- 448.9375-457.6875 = 11.5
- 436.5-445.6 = 9.78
